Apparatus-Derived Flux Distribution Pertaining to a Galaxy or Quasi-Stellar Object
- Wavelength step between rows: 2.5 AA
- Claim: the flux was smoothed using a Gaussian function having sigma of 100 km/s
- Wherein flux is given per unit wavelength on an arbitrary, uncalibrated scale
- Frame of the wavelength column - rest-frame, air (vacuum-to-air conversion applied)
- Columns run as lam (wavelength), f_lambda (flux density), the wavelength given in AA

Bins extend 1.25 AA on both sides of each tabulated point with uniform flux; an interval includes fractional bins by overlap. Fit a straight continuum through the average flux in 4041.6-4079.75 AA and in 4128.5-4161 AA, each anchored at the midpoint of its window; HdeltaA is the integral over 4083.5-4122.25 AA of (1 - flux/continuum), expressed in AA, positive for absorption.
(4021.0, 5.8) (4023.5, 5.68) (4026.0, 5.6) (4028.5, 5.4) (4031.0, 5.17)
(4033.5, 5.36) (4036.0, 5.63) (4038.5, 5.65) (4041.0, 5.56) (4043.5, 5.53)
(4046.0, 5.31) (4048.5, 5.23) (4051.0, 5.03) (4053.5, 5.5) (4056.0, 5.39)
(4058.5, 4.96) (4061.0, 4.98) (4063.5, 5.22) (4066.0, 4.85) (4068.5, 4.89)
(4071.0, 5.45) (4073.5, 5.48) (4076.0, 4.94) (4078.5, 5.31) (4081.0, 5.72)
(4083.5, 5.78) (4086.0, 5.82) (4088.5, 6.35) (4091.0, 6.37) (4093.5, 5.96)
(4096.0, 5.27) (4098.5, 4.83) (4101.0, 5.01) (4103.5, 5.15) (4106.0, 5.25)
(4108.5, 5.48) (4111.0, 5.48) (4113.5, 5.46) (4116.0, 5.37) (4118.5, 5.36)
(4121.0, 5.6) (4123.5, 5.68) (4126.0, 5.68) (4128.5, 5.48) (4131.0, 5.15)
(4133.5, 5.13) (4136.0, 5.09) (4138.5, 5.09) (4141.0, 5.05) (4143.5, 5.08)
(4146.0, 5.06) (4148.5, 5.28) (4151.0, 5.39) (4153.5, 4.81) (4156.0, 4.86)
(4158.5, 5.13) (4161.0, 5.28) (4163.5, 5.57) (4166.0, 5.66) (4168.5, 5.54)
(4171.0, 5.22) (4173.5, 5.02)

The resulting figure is -2.7 AA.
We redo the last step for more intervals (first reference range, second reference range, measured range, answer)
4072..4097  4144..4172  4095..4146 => 1.9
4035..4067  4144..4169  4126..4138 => 0.0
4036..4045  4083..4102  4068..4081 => 0.8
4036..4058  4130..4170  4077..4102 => -1.5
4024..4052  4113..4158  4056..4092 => -0.5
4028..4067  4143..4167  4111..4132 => -1.0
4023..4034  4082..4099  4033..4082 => 2.7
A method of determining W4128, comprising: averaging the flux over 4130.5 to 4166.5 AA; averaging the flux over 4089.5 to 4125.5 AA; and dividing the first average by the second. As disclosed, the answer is 0.9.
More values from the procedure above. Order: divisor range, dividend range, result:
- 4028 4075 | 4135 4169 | 0.98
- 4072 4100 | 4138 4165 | 0.92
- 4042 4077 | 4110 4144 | 1.03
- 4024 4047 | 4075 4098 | 1.04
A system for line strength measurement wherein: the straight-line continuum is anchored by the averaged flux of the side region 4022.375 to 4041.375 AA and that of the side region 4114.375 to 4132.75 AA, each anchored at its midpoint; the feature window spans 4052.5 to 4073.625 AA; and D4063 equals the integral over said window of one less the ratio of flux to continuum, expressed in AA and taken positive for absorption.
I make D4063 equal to 1.2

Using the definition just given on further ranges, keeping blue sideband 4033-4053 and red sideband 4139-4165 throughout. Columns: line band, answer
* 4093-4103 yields 0.1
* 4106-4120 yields -0.4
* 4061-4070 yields 0.6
